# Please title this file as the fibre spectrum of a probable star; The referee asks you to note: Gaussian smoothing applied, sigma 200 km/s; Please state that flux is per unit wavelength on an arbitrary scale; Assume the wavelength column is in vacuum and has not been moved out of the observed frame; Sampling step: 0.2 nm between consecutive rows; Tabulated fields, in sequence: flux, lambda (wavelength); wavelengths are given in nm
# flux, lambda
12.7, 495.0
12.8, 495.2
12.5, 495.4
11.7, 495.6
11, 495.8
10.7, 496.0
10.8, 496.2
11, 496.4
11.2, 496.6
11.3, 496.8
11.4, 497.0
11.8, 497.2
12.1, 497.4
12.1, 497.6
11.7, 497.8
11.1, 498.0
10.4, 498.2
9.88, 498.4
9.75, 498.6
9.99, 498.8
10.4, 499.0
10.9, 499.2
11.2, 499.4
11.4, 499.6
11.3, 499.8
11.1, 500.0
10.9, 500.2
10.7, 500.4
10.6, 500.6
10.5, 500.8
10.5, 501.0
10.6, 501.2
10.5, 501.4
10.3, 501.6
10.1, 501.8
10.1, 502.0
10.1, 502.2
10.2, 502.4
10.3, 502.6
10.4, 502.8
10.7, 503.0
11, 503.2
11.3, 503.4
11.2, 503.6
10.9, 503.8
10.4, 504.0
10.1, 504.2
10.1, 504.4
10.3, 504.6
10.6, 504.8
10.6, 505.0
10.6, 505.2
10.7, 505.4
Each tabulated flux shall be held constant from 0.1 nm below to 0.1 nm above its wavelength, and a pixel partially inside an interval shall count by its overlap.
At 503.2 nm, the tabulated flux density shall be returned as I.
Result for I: 11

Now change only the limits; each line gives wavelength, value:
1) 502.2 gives 10.1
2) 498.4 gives 9.88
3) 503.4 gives 11.3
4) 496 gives 10.7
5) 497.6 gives 12.1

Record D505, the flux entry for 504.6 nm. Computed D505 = 10.3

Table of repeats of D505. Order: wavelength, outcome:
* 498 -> 11.1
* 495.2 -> 12.8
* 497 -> 11.4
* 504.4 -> 10.1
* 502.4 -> 10.2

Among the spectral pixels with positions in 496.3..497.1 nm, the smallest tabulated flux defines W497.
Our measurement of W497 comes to 11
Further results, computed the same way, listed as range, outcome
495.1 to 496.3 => 10.7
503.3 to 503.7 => 11.2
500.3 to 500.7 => 10.6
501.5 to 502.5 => 10.1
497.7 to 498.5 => 9.88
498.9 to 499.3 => 10.4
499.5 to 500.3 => 10.9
